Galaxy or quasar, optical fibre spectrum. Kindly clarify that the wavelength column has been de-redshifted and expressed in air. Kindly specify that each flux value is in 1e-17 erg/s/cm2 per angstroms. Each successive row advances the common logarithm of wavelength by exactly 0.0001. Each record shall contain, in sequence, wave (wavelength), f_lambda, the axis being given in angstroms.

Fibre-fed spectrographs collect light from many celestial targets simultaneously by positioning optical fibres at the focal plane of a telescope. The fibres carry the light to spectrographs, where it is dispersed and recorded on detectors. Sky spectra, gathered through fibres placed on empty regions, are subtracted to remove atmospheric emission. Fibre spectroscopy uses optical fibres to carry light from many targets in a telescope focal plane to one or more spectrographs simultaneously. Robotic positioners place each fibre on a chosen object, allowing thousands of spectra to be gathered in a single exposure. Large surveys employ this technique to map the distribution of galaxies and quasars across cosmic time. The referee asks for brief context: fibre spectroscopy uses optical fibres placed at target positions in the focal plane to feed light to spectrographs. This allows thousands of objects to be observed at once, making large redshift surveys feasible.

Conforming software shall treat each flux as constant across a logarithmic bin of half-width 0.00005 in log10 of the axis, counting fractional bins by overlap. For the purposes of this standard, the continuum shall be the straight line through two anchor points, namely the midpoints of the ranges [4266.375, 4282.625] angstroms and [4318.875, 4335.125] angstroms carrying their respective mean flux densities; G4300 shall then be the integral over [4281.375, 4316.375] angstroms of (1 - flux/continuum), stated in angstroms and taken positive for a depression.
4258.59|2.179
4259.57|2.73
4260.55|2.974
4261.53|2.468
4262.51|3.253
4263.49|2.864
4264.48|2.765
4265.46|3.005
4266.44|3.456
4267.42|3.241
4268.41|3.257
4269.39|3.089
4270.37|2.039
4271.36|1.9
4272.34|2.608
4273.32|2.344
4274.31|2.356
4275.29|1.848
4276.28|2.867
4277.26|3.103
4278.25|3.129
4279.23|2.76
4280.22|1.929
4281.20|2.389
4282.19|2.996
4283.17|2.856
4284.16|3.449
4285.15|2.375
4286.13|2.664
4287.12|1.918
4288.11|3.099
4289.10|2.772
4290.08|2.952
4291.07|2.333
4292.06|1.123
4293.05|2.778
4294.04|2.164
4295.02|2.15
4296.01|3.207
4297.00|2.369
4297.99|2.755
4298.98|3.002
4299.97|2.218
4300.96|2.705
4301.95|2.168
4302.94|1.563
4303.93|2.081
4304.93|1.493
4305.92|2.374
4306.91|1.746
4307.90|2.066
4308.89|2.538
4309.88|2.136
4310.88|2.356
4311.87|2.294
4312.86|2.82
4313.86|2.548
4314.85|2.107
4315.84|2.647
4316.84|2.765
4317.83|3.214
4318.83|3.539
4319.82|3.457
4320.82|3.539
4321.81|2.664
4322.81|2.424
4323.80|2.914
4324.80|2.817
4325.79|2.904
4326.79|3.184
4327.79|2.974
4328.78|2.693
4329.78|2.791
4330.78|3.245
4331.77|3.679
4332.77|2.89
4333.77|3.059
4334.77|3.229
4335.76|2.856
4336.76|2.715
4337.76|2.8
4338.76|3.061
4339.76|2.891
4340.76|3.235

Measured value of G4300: 4.9 angstroms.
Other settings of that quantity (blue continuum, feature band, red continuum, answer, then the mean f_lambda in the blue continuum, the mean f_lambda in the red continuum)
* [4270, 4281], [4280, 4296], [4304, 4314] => -1.1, 2.45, 2.22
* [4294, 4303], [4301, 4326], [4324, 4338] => 1.9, 2.49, 2.99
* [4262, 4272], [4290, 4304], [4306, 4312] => 0.2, 2.88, 2.2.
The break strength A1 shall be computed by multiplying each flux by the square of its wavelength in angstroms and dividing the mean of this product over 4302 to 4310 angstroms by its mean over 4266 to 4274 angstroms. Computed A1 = 0.7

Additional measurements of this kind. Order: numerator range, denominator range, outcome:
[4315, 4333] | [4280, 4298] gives 1.20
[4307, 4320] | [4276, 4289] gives 0.97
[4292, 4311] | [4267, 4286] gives 0.87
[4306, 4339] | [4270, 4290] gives 1.11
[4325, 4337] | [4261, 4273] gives 1.10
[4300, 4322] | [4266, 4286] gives 0.94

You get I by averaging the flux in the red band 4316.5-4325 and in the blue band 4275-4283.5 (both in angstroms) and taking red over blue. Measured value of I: 1.14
